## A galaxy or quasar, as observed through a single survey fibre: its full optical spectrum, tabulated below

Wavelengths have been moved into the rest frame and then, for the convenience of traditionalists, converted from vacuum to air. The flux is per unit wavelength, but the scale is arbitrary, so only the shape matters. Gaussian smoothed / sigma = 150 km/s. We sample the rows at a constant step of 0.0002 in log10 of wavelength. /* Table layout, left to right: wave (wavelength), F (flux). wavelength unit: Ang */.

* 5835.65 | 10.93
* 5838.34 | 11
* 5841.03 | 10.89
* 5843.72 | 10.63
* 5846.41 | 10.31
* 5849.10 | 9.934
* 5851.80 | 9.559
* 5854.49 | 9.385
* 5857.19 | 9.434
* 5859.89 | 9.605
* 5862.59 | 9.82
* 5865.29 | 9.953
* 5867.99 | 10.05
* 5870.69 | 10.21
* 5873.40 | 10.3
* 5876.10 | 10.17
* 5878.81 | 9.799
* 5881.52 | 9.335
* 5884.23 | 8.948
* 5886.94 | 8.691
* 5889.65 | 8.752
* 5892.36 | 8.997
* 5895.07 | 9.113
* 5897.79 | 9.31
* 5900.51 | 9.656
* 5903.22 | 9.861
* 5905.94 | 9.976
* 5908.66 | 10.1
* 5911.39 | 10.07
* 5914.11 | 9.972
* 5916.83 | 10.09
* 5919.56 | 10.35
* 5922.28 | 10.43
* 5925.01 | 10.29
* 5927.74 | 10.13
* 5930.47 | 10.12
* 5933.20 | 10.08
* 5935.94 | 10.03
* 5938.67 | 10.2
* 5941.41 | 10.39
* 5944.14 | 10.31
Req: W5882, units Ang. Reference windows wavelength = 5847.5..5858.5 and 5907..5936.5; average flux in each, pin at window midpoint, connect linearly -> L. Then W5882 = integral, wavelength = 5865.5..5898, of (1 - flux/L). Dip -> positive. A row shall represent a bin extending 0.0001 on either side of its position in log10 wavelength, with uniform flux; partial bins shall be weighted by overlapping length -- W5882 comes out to 1.1 Ang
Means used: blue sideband 9.59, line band 9.5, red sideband 10.2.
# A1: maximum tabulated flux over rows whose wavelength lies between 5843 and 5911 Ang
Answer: 10.63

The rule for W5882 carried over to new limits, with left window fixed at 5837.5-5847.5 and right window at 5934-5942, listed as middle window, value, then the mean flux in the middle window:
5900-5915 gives 0.6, 9.96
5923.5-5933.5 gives 0.1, 10.2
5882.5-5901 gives 2.5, 9.04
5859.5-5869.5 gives 0.7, 9.89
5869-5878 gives 0.3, 10.2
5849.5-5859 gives 1.0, 9.51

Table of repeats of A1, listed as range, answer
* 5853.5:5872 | 10.21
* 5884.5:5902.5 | 9.656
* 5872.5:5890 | 10.3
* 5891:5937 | 10.43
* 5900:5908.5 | 9.976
